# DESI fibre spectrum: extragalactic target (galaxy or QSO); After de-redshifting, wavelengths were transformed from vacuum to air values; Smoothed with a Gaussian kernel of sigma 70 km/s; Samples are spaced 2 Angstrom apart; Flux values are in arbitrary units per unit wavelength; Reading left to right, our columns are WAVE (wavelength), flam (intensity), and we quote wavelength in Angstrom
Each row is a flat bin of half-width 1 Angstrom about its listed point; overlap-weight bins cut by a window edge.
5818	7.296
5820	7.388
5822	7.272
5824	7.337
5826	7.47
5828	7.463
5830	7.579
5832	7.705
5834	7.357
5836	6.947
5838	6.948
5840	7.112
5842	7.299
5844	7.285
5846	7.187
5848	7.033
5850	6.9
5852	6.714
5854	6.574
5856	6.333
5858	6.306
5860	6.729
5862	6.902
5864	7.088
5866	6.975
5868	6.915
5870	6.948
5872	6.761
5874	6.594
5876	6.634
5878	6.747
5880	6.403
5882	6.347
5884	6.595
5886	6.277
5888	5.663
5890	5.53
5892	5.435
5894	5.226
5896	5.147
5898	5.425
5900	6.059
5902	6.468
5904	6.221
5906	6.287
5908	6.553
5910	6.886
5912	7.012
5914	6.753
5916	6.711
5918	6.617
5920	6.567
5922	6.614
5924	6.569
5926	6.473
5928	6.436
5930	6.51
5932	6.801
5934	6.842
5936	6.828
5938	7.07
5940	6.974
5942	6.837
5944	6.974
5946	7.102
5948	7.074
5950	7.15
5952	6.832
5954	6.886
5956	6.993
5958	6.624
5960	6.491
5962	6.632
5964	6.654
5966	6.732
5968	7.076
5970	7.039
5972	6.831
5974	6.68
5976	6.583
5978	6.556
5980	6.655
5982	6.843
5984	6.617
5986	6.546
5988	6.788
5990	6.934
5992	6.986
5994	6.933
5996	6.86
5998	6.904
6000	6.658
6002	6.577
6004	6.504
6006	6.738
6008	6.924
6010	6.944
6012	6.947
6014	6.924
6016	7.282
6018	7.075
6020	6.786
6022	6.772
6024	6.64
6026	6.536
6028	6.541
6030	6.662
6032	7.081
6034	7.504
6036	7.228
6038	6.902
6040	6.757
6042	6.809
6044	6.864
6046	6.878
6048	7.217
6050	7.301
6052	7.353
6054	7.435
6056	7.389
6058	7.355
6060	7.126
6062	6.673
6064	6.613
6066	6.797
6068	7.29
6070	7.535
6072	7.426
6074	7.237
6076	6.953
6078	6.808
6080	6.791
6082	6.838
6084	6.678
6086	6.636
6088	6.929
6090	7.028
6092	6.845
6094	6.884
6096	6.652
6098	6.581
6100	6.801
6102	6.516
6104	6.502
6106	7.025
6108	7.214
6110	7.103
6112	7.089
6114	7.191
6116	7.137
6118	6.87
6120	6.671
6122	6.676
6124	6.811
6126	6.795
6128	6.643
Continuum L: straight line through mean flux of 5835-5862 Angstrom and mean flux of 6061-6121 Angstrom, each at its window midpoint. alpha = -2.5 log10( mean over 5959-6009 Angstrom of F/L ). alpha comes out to 0.02 mag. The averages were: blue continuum 6.88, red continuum 6.91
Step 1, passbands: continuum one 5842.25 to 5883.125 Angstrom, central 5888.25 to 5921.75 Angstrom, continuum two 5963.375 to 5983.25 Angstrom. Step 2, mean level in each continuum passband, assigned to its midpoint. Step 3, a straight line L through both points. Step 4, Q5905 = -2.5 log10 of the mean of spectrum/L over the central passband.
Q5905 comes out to 0.10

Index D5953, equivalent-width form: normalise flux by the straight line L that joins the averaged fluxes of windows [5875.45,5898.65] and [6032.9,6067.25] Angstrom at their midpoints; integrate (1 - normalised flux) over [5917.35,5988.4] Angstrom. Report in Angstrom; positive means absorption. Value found -4.1 Angstrom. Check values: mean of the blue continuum 5.95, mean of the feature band 6.76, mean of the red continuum 7.07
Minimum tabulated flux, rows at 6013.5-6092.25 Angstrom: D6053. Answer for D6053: 6.536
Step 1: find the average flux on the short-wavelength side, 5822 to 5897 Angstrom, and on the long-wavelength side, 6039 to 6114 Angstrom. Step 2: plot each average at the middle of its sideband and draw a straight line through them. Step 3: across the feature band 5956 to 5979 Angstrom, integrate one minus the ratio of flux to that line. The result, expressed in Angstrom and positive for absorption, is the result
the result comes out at 0.4 Angstrom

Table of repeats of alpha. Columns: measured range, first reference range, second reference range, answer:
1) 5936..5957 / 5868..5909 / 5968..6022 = -0.073 mag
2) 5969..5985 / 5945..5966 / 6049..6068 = 0.028 mag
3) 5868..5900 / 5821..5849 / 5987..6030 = 0.166 mag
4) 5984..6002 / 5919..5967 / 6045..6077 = 0.022 mag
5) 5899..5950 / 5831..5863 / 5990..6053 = 0.038 mag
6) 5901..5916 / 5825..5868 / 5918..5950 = 0.041 mag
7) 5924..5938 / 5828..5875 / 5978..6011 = 0.030 mag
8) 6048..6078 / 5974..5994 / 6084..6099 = -0.062 mag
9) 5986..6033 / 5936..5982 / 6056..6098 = 0.011 mag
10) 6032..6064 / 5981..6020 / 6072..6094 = -0.035 mag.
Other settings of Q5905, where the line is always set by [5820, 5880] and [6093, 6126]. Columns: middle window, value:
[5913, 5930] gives 0.060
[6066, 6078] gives -0.051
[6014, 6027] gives 0.008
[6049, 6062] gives -0.060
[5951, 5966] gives 0.033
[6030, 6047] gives -0.014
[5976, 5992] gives 0.033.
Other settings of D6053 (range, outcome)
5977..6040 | 6.504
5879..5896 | 5.147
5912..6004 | 6.436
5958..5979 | 6.491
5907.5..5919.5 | 6.553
